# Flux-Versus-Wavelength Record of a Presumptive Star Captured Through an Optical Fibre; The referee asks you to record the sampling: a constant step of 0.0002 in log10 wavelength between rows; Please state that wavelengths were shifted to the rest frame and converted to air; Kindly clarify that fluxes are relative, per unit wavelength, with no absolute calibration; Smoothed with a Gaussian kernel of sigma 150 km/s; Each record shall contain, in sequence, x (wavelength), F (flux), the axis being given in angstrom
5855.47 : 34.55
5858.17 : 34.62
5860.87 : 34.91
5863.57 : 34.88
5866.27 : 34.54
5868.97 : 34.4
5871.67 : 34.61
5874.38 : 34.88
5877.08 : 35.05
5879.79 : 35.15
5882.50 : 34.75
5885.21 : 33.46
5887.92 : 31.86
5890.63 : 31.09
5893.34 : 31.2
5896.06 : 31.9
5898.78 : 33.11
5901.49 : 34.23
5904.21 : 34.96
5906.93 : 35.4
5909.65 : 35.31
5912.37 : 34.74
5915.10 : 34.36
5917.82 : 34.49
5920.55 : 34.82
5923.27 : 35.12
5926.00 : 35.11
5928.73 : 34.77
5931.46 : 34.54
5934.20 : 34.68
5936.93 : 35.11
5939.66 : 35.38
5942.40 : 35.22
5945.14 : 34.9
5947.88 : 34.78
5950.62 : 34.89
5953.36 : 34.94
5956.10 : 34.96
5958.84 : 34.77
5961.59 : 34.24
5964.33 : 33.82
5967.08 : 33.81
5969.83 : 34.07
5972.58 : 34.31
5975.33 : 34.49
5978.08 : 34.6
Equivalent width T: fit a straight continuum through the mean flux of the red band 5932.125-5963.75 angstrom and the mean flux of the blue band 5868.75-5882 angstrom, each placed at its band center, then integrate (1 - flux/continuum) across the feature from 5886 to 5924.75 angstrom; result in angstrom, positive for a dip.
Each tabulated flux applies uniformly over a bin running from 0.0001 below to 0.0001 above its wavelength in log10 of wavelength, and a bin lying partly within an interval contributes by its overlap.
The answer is 1.2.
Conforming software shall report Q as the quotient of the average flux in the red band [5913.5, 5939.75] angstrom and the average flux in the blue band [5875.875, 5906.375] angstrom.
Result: 1.04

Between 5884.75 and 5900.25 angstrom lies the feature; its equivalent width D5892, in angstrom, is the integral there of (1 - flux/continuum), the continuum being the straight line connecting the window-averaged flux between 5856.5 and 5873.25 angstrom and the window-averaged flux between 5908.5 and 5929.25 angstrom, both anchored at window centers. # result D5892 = 1.2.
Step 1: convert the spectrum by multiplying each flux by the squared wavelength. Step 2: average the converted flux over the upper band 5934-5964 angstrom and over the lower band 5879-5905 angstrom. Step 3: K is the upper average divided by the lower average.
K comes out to 1.07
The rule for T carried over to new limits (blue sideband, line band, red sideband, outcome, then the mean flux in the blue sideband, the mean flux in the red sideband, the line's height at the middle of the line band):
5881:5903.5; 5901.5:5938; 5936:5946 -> -0.79 angstrom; 32.8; 35.2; 34.1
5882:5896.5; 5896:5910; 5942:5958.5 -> -0.60 angstrom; 32.3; 34.9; 32.9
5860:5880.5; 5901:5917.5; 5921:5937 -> 0.00 angstrom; 34.8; 34.9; 34.8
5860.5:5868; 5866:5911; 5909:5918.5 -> 1.12 angstrom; 34.8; 34.7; 34.7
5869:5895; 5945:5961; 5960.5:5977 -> -0.38 angstrom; 33.6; 34.1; 34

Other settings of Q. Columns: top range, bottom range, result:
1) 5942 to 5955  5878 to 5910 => 1.04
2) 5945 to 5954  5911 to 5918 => 1.01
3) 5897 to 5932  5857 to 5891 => 1.01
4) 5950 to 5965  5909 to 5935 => 1.00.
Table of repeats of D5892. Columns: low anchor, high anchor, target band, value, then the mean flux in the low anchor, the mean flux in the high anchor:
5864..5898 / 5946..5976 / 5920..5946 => -0.61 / 33.6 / 34.5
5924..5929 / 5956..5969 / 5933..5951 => -0.17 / 35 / 34.2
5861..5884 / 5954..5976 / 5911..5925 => -0.06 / 34.8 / 34.3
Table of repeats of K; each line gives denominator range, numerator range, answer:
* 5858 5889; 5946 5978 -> 1.03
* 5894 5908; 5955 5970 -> 1.04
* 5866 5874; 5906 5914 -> 1.03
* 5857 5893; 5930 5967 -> 1.05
